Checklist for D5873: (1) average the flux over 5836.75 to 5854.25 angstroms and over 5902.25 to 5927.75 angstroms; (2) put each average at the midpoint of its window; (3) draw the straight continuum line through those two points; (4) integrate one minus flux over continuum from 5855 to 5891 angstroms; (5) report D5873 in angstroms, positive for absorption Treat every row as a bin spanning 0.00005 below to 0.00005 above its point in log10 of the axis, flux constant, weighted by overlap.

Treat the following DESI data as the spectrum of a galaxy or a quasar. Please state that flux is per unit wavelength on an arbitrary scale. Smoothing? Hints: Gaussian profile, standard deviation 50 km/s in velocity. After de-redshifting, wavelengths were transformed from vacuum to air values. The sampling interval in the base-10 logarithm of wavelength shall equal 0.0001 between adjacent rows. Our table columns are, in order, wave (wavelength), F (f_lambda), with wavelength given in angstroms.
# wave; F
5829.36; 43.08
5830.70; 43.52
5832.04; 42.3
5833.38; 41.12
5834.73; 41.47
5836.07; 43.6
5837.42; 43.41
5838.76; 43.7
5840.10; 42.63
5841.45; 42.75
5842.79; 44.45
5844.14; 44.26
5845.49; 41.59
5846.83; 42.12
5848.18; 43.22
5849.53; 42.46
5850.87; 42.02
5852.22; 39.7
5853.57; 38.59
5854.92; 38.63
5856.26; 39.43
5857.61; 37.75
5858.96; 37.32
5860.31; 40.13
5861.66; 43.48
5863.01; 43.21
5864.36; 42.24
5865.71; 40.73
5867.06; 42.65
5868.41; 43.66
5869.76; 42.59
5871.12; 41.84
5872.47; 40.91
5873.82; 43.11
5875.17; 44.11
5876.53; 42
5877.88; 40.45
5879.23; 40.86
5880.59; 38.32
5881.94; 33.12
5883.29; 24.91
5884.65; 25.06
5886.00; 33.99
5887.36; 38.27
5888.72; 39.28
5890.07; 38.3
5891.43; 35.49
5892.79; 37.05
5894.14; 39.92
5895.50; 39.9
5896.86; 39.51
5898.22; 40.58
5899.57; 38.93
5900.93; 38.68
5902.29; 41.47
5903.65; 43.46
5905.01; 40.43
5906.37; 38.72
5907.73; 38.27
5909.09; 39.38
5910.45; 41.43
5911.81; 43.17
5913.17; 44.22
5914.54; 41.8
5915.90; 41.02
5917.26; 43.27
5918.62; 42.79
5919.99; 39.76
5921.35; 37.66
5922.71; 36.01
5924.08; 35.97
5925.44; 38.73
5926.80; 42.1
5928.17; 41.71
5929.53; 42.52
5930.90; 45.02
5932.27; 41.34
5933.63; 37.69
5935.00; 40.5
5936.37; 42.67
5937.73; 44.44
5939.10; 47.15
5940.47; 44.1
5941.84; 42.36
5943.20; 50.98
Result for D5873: 2.19 angstroms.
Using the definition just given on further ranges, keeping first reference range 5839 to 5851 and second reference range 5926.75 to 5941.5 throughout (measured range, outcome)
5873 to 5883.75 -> 1.0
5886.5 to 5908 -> 1.8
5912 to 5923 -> 0.4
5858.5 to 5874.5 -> 0.4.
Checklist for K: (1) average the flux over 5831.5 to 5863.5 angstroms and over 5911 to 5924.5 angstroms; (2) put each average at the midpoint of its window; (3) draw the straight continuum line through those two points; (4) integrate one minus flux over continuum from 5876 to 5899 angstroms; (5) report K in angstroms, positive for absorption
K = 2.4 angstroms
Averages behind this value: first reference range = 41.6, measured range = 36.9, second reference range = 40.6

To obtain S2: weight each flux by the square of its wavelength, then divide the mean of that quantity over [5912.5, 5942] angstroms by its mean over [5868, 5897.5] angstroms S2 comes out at 1.10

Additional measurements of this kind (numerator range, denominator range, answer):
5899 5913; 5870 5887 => 1.09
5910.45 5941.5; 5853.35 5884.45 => 1.06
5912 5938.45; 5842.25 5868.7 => 1.02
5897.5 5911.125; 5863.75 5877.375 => 0.96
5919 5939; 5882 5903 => 1.12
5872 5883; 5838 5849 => 0.94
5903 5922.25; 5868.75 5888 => 1.10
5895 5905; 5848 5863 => 1.02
